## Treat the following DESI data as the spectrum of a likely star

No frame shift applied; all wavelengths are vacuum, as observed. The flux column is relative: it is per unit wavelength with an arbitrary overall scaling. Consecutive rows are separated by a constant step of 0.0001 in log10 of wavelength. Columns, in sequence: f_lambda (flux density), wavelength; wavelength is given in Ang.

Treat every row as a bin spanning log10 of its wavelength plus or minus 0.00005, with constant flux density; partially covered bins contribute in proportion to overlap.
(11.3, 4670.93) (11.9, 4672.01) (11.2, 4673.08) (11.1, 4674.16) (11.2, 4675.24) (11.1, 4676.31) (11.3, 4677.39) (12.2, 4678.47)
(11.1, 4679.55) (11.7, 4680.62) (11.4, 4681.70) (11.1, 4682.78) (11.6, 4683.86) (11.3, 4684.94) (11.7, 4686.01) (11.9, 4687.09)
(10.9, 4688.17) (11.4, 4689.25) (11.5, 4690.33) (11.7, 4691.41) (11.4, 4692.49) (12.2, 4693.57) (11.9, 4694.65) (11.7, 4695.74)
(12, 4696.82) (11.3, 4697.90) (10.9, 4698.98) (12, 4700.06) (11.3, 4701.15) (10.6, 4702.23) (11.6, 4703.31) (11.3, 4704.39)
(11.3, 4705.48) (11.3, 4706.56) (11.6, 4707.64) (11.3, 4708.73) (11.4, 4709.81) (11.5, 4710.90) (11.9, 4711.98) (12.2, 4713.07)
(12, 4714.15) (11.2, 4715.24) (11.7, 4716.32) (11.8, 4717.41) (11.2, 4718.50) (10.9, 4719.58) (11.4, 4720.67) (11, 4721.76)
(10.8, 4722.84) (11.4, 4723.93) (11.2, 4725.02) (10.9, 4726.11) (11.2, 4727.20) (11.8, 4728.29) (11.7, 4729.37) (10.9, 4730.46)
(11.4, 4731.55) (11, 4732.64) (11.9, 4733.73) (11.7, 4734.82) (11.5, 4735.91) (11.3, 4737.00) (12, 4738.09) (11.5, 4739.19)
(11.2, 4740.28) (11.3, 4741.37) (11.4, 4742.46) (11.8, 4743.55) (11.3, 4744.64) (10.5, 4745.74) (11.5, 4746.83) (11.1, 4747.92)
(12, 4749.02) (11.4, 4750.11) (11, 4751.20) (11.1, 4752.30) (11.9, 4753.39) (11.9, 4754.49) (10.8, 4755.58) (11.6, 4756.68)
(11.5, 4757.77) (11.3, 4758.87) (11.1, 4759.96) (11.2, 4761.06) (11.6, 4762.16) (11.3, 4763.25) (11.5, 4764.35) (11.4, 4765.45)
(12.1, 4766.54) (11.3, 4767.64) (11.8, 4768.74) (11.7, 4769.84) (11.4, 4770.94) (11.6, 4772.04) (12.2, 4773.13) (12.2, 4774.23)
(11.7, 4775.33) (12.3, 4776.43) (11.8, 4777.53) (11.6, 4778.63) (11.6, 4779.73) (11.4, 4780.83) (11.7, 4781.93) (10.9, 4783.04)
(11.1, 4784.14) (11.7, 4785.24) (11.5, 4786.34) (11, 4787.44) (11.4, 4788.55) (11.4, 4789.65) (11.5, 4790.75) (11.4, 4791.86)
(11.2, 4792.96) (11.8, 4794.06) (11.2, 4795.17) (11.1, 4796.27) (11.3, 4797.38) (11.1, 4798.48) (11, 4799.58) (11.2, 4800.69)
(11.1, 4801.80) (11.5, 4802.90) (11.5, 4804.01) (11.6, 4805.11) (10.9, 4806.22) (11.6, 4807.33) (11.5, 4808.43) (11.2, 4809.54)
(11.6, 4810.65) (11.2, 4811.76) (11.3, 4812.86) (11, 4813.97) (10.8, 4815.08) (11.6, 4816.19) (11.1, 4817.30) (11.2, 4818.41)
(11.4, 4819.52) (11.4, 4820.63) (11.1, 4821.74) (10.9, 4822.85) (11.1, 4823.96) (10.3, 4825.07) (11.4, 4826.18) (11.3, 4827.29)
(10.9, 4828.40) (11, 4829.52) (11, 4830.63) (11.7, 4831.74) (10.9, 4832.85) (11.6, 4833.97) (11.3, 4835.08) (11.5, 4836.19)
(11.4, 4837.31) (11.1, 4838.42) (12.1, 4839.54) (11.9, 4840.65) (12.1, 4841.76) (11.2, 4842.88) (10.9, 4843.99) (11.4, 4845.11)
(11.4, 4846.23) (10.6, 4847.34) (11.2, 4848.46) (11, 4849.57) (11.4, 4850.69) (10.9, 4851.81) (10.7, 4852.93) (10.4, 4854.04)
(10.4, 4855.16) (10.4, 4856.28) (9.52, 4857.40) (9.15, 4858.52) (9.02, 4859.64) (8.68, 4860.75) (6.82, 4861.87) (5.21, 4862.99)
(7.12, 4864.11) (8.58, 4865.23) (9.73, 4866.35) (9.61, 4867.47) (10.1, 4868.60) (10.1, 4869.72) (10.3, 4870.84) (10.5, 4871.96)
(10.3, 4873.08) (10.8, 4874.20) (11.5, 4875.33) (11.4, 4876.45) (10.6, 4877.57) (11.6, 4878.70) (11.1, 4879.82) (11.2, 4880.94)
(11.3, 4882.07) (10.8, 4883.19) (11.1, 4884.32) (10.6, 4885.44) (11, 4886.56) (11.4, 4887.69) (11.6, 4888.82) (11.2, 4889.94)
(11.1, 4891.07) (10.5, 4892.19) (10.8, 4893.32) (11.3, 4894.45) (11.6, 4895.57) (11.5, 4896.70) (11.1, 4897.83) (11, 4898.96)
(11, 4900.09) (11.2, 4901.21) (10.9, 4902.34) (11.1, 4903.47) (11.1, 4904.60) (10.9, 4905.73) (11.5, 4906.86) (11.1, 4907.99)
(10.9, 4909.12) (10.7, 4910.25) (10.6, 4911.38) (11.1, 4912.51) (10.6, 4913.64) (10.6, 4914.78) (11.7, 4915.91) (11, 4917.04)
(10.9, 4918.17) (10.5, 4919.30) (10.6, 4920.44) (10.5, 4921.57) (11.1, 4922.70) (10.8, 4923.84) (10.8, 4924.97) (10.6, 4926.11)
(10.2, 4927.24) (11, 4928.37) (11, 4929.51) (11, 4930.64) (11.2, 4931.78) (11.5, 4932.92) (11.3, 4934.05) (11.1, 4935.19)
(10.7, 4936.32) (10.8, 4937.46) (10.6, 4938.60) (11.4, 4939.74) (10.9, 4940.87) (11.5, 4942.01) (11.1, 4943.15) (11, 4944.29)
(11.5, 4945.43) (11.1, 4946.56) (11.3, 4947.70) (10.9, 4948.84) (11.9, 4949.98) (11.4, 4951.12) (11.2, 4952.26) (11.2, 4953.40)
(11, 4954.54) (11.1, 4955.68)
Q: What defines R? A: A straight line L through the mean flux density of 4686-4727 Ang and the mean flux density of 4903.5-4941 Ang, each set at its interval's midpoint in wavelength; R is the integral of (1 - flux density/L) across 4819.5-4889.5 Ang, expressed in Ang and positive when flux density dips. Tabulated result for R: 2.9 Ang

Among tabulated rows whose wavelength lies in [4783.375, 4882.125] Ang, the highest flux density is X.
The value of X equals 12.1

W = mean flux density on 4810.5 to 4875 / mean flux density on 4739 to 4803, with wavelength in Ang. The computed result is 0.93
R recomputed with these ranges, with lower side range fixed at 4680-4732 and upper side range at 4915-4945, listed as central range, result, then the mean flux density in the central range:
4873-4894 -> -0.02 Ang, 11.1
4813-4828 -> 0.09 Ang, 11.1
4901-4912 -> 0.01 Ang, 11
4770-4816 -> -0.68 Ang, 11.4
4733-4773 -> -0.43 Ang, 11.5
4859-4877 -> 2.81 Ang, 9.36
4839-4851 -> -0.26 Ang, 11.4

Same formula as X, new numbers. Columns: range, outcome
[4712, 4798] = 12.3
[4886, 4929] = 11.7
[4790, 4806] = 11.8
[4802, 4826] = 11.6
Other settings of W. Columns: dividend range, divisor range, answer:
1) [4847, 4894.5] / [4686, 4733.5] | 0.90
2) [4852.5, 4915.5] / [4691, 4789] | 0.91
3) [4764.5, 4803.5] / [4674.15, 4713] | 1.00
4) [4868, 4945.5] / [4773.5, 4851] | 0.97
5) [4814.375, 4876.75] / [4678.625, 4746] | 0.92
